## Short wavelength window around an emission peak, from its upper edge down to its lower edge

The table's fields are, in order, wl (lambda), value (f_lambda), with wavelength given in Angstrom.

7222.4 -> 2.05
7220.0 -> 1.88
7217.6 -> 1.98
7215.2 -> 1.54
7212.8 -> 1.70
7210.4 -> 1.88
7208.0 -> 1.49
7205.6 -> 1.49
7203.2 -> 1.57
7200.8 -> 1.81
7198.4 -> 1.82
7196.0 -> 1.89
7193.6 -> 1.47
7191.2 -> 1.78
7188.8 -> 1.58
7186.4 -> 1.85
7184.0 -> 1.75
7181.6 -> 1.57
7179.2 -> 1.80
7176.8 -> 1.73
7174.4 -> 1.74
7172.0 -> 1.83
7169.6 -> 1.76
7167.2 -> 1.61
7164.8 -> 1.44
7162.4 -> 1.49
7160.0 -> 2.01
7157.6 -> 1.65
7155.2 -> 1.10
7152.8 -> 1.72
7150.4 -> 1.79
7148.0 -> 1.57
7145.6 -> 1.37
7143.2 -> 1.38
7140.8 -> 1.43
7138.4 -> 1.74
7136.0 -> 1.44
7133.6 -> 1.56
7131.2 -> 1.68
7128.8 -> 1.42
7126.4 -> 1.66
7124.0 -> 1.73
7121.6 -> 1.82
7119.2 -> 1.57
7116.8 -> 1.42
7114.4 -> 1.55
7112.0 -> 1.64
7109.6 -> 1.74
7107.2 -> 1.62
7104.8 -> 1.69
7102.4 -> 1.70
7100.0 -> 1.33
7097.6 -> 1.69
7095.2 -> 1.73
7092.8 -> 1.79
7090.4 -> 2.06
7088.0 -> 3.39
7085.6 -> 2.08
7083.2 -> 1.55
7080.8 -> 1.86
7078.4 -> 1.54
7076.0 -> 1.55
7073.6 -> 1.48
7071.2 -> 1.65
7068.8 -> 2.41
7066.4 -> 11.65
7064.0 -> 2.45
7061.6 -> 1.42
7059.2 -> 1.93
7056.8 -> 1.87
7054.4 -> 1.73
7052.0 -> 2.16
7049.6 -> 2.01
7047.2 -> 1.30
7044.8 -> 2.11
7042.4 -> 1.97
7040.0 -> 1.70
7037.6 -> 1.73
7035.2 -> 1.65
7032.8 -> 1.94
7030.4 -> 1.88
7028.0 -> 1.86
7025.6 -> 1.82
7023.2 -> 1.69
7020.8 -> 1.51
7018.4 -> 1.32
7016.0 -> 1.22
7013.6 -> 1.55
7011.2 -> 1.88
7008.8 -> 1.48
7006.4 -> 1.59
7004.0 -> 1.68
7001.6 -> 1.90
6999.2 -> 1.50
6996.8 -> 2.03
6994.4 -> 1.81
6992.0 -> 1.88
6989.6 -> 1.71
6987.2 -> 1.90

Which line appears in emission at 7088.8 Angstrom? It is [N II] 6583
